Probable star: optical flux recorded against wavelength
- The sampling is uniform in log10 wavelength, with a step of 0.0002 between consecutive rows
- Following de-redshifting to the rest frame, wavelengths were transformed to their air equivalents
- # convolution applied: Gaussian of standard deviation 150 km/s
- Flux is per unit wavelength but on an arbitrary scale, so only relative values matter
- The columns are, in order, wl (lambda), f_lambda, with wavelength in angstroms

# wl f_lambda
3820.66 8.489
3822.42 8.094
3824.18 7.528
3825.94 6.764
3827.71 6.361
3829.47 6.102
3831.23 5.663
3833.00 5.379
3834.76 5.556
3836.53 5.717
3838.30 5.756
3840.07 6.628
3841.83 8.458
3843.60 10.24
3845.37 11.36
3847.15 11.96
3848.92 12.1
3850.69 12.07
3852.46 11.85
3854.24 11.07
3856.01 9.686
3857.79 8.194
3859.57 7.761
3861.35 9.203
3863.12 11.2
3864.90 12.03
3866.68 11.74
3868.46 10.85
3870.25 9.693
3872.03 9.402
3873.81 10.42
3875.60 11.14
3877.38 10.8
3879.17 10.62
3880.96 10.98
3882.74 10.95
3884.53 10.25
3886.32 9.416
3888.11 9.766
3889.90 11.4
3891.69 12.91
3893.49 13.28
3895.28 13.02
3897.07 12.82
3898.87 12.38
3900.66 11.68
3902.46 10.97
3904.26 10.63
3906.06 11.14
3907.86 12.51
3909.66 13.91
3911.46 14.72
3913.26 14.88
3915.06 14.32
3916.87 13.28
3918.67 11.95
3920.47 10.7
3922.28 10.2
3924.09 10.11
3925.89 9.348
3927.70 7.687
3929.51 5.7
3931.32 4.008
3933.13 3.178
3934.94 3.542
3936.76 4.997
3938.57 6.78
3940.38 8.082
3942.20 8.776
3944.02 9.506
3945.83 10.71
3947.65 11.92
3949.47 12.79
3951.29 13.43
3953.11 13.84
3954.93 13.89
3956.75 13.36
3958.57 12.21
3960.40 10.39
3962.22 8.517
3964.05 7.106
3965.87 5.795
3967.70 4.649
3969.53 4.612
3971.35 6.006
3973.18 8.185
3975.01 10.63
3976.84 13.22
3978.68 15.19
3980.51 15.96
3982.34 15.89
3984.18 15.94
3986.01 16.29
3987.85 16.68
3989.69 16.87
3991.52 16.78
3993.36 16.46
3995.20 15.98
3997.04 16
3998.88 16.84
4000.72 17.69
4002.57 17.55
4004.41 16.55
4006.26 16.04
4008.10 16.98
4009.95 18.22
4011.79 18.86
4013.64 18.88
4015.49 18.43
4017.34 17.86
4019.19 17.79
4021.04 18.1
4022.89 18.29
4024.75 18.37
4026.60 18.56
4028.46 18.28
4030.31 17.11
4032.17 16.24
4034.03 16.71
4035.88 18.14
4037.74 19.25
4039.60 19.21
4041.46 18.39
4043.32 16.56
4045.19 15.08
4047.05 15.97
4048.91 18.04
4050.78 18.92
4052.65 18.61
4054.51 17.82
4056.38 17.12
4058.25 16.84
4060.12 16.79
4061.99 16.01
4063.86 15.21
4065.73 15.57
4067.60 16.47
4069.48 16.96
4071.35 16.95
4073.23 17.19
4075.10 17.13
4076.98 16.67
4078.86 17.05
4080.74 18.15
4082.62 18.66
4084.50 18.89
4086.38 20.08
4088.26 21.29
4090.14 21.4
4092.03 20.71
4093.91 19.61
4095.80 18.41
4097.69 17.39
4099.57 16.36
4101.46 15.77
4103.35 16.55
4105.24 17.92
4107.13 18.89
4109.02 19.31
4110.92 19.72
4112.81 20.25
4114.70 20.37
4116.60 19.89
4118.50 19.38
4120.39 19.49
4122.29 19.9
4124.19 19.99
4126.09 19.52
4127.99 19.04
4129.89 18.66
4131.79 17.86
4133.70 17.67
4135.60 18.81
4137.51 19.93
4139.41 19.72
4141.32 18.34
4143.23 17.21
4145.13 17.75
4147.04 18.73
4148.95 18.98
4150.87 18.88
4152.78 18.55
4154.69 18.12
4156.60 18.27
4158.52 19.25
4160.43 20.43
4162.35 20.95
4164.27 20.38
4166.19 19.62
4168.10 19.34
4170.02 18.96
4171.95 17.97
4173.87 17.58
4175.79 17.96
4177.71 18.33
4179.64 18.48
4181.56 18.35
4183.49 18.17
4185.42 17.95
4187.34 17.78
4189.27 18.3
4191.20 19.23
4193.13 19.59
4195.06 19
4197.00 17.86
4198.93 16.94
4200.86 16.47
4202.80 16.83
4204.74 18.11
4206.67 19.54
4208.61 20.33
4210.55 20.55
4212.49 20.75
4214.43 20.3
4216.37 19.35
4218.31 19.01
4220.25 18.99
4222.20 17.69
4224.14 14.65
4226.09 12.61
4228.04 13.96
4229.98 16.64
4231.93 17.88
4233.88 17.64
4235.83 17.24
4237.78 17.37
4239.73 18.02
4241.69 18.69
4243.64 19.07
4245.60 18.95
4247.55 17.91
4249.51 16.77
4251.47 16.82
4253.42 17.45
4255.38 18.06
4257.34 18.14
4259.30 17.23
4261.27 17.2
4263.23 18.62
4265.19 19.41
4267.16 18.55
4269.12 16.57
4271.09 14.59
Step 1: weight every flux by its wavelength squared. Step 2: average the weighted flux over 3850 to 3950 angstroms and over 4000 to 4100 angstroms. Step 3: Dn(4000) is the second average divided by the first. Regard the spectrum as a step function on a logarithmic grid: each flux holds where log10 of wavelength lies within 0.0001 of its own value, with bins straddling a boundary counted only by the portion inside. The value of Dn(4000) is 1.8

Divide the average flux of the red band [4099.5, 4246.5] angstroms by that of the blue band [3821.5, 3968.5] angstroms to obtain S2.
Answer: 1.9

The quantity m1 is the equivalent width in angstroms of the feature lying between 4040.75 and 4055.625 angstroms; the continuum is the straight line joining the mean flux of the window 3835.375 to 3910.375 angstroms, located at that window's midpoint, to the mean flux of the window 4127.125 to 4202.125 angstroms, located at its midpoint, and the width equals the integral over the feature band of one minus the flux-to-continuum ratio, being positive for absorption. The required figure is -1.9 angstroms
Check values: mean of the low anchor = 10.6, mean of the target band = 17.4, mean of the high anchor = 18.6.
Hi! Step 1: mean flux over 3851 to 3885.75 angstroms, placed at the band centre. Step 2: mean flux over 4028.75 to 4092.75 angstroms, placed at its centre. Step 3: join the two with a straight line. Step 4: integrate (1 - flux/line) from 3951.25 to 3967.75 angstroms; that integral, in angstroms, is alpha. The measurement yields 4.0 angstroms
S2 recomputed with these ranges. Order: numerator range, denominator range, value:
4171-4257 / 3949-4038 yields 1.21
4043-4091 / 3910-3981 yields 1.78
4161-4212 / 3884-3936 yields 1.75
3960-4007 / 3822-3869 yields 1.49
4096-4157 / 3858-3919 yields 1.62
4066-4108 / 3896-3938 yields 1.78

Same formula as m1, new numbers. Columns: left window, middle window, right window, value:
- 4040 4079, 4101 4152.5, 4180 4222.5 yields -3.1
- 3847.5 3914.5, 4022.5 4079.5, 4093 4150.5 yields -2.6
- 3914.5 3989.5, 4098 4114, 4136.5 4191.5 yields -1.6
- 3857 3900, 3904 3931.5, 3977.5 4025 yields 3.5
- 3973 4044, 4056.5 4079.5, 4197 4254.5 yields 0.8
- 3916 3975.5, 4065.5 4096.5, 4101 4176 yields -4.6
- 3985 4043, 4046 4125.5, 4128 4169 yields 0.4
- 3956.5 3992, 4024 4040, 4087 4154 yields -3.8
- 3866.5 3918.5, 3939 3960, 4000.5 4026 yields 4.5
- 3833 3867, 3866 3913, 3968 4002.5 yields -2.8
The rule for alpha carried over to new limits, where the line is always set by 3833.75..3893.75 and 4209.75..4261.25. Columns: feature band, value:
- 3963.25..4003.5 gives -1.93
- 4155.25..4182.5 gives -4.36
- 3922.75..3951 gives 8.87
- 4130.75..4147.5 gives -2.85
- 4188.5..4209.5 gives -1.72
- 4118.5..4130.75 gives -3.16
